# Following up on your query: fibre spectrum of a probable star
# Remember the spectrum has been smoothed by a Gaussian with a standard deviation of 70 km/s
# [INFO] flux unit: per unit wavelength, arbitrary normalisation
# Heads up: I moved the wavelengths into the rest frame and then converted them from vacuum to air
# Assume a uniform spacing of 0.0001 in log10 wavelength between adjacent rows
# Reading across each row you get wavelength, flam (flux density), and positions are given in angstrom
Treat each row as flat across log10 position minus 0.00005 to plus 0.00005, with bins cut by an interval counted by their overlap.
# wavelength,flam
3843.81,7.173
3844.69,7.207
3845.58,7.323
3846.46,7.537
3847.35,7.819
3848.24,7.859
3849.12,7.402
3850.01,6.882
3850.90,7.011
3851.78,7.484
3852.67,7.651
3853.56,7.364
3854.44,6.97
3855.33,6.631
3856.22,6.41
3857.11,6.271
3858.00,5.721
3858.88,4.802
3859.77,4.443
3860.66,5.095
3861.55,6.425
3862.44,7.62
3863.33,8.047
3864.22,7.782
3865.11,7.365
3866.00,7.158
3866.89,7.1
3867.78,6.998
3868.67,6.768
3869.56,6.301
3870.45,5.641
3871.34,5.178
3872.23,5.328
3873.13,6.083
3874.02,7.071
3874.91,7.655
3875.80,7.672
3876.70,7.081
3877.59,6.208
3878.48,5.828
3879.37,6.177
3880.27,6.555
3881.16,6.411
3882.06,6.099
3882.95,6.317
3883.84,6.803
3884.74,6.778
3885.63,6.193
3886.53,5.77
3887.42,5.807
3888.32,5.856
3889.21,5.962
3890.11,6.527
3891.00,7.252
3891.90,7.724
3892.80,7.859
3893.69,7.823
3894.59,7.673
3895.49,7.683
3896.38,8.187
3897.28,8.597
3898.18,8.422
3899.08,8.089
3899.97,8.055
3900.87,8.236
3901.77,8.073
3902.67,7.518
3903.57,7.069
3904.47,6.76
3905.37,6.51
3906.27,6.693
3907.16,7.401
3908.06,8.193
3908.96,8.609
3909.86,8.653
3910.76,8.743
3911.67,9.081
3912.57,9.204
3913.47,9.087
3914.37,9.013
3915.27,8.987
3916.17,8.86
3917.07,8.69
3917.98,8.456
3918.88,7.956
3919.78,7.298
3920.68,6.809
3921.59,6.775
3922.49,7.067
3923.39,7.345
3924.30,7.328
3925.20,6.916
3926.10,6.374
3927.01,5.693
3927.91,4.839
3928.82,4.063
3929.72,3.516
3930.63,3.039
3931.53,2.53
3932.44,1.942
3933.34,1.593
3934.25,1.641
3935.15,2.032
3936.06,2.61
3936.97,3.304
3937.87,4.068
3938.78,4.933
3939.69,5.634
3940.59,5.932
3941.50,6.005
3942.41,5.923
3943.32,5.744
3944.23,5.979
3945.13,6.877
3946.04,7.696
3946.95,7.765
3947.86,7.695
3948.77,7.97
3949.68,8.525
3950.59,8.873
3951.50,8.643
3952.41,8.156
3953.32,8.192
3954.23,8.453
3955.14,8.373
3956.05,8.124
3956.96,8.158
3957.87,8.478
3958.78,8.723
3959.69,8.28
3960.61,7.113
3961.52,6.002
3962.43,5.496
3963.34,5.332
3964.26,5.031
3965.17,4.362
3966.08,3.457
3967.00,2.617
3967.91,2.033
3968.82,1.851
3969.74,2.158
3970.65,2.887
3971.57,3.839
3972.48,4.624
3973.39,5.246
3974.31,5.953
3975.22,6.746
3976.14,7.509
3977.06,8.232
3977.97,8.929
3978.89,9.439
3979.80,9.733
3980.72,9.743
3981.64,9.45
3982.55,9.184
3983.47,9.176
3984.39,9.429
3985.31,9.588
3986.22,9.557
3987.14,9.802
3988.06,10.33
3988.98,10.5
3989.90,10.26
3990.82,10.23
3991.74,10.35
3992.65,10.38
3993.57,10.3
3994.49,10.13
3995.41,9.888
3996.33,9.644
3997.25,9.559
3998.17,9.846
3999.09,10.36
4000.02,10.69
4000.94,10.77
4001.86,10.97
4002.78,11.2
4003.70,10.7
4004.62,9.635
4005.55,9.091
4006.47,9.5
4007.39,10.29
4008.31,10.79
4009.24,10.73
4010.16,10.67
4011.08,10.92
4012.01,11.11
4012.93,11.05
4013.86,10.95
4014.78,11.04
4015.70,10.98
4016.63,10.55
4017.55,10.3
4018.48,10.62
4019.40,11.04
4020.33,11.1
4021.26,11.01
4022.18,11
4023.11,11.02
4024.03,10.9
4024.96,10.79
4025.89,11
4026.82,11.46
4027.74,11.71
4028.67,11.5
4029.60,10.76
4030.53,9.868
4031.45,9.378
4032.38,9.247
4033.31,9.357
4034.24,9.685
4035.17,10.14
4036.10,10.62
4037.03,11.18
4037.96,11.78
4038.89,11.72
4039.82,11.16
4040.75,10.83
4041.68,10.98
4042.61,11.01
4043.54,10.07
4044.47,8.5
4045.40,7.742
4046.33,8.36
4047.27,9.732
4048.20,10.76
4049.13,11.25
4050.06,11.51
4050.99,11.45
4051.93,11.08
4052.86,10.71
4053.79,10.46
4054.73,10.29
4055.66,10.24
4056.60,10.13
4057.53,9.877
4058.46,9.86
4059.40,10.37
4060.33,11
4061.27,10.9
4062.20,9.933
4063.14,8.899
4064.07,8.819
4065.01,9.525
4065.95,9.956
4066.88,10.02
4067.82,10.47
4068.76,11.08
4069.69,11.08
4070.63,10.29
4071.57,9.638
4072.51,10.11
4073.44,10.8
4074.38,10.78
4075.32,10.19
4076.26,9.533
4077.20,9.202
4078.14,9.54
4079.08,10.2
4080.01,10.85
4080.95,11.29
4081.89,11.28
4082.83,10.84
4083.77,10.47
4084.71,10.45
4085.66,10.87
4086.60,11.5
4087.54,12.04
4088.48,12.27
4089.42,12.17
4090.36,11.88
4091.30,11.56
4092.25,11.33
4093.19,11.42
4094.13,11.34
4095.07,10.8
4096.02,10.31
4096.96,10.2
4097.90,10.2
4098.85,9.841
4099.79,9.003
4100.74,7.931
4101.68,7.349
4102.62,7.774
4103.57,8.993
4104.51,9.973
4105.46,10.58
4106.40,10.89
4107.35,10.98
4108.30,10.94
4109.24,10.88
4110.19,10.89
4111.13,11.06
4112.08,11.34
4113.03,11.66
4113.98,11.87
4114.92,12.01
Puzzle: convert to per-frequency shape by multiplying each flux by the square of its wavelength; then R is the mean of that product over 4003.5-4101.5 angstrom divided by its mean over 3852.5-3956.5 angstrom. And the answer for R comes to 1.68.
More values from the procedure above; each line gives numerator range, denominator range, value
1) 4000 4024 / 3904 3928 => 1.45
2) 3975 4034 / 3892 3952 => 1.58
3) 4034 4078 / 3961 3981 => 1.96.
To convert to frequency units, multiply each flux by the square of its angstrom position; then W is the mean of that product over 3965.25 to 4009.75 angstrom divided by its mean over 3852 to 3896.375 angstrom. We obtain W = 1.35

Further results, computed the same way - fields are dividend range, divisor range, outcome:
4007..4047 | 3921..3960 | 1.81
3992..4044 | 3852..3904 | 1.66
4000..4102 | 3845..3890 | 1.74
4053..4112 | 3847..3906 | 1.67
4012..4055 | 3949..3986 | 1.58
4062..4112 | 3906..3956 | 1.71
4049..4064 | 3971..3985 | 1.39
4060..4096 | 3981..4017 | 1.08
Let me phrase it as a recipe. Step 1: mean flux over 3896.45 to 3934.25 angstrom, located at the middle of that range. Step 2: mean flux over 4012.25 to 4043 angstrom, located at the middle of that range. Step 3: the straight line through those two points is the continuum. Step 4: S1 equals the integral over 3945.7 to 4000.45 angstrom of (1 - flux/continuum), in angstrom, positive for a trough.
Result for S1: 7.0 angstrom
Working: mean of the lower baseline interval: 6.97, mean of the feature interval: 7.82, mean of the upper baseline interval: 10.8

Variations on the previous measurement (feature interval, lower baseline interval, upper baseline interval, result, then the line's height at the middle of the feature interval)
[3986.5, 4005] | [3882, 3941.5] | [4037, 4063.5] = -2.86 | 8.9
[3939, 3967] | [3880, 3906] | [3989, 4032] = 6.07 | 8.88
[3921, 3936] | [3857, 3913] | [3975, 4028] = 6.70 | 8.21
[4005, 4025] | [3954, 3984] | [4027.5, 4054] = -3.74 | 9.01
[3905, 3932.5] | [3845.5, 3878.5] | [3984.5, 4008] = 3.73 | 8.18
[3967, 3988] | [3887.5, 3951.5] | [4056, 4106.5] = 2.71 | 8.01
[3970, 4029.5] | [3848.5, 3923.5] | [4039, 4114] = -4.10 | 9.1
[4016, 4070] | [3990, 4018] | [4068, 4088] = 0.28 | 10.5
